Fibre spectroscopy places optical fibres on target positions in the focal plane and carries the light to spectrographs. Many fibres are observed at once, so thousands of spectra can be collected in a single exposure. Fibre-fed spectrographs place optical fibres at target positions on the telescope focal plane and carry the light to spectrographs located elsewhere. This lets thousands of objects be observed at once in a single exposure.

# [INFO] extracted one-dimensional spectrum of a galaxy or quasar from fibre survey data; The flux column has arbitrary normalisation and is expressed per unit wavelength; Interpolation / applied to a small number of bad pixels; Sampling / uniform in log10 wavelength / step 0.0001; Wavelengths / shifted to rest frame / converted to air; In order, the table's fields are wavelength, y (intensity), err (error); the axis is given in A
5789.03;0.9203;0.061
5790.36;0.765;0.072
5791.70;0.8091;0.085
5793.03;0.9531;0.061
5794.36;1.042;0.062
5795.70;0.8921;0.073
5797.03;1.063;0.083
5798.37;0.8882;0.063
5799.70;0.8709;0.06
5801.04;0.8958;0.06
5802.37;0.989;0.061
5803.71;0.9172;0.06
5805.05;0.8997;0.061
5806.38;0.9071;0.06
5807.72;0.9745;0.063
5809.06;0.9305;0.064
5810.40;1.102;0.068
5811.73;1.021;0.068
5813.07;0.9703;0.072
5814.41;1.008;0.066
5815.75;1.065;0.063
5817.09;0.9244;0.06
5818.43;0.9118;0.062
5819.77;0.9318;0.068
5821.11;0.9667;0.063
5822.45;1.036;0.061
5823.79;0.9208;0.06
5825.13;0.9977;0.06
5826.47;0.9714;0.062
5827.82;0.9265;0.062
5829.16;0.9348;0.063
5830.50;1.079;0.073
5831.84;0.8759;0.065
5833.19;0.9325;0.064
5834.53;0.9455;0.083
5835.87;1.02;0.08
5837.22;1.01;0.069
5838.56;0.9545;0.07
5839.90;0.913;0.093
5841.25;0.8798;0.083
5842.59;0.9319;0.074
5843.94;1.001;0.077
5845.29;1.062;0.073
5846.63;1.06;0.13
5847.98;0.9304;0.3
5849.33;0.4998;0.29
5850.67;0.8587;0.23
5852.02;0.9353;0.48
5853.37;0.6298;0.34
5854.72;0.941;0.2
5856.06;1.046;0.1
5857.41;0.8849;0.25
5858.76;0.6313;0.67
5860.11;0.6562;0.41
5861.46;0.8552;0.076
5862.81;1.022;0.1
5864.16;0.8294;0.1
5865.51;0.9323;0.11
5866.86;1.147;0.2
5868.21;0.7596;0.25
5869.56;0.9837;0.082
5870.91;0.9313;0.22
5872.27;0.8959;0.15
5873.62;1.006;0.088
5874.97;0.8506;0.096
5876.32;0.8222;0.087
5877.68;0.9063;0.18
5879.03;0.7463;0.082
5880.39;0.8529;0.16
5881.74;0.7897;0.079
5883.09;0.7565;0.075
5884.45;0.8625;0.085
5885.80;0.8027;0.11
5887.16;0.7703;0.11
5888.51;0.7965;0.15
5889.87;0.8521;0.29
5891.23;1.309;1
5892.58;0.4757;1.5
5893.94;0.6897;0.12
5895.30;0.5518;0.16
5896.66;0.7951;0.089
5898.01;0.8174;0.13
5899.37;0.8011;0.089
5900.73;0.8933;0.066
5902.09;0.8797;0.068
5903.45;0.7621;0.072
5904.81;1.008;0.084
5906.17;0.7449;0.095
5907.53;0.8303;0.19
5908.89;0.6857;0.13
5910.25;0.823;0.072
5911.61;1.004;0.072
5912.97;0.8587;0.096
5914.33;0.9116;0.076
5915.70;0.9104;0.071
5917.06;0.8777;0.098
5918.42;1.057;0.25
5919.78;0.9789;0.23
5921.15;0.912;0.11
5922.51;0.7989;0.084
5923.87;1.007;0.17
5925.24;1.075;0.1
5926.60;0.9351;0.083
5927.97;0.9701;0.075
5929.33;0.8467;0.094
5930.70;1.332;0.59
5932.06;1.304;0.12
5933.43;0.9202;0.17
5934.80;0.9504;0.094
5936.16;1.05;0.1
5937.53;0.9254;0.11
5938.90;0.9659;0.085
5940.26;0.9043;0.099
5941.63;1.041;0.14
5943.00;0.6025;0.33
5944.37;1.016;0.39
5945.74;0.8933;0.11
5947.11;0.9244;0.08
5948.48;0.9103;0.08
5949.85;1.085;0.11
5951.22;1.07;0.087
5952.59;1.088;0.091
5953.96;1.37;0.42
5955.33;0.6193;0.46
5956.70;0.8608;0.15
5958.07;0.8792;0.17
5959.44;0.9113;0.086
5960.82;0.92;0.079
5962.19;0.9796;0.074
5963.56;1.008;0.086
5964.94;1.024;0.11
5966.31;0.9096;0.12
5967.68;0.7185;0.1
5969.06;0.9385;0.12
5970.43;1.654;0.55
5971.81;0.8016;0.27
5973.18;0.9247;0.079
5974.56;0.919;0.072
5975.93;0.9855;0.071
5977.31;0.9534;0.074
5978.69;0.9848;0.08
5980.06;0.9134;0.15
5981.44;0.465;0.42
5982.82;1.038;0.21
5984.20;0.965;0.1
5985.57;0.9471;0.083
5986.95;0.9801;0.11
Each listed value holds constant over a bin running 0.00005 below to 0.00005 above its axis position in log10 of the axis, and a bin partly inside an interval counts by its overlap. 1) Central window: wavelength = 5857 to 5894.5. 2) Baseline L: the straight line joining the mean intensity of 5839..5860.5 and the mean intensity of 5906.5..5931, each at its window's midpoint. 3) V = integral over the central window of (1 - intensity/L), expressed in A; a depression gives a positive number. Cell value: 1.7 A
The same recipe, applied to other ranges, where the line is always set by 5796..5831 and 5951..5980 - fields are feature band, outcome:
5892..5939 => 3.6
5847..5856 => 1.3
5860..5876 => 0.9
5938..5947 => 0.6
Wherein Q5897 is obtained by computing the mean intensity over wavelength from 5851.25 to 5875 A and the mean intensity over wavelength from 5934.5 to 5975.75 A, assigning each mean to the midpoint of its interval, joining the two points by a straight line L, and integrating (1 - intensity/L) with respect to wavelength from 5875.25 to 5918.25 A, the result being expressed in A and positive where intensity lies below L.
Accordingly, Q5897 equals 4.0 A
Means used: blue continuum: 0.886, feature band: 0.828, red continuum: 0.963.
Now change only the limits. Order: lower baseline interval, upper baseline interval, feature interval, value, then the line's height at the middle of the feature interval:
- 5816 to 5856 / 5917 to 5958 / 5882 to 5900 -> 3.12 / 0.957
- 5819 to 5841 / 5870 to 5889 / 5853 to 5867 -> 0.39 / 0.891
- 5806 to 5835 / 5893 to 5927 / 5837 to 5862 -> 1.60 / 0.935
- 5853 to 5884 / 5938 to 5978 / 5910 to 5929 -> -0.36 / 0.92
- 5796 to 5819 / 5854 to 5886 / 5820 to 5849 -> -1.28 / 0.922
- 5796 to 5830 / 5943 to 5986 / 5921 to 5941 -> -0.87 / 0.954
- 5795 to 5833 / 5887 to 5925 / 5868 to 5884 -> 0.49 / 0.888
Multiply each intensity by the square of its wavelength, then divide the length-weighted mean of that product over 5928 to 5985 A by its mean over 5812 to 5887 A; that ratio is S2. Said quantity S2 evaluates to 1.10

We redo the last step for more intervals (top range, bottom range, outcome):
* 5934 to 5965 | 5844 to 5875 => 1.11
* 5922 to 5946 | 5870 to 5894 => 1.18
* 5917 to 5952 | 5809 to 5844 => 1.05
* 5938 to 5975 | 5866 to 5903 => 1.17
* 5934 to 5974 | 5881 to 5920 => 1.17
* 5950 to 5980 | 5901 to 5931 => 1.09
